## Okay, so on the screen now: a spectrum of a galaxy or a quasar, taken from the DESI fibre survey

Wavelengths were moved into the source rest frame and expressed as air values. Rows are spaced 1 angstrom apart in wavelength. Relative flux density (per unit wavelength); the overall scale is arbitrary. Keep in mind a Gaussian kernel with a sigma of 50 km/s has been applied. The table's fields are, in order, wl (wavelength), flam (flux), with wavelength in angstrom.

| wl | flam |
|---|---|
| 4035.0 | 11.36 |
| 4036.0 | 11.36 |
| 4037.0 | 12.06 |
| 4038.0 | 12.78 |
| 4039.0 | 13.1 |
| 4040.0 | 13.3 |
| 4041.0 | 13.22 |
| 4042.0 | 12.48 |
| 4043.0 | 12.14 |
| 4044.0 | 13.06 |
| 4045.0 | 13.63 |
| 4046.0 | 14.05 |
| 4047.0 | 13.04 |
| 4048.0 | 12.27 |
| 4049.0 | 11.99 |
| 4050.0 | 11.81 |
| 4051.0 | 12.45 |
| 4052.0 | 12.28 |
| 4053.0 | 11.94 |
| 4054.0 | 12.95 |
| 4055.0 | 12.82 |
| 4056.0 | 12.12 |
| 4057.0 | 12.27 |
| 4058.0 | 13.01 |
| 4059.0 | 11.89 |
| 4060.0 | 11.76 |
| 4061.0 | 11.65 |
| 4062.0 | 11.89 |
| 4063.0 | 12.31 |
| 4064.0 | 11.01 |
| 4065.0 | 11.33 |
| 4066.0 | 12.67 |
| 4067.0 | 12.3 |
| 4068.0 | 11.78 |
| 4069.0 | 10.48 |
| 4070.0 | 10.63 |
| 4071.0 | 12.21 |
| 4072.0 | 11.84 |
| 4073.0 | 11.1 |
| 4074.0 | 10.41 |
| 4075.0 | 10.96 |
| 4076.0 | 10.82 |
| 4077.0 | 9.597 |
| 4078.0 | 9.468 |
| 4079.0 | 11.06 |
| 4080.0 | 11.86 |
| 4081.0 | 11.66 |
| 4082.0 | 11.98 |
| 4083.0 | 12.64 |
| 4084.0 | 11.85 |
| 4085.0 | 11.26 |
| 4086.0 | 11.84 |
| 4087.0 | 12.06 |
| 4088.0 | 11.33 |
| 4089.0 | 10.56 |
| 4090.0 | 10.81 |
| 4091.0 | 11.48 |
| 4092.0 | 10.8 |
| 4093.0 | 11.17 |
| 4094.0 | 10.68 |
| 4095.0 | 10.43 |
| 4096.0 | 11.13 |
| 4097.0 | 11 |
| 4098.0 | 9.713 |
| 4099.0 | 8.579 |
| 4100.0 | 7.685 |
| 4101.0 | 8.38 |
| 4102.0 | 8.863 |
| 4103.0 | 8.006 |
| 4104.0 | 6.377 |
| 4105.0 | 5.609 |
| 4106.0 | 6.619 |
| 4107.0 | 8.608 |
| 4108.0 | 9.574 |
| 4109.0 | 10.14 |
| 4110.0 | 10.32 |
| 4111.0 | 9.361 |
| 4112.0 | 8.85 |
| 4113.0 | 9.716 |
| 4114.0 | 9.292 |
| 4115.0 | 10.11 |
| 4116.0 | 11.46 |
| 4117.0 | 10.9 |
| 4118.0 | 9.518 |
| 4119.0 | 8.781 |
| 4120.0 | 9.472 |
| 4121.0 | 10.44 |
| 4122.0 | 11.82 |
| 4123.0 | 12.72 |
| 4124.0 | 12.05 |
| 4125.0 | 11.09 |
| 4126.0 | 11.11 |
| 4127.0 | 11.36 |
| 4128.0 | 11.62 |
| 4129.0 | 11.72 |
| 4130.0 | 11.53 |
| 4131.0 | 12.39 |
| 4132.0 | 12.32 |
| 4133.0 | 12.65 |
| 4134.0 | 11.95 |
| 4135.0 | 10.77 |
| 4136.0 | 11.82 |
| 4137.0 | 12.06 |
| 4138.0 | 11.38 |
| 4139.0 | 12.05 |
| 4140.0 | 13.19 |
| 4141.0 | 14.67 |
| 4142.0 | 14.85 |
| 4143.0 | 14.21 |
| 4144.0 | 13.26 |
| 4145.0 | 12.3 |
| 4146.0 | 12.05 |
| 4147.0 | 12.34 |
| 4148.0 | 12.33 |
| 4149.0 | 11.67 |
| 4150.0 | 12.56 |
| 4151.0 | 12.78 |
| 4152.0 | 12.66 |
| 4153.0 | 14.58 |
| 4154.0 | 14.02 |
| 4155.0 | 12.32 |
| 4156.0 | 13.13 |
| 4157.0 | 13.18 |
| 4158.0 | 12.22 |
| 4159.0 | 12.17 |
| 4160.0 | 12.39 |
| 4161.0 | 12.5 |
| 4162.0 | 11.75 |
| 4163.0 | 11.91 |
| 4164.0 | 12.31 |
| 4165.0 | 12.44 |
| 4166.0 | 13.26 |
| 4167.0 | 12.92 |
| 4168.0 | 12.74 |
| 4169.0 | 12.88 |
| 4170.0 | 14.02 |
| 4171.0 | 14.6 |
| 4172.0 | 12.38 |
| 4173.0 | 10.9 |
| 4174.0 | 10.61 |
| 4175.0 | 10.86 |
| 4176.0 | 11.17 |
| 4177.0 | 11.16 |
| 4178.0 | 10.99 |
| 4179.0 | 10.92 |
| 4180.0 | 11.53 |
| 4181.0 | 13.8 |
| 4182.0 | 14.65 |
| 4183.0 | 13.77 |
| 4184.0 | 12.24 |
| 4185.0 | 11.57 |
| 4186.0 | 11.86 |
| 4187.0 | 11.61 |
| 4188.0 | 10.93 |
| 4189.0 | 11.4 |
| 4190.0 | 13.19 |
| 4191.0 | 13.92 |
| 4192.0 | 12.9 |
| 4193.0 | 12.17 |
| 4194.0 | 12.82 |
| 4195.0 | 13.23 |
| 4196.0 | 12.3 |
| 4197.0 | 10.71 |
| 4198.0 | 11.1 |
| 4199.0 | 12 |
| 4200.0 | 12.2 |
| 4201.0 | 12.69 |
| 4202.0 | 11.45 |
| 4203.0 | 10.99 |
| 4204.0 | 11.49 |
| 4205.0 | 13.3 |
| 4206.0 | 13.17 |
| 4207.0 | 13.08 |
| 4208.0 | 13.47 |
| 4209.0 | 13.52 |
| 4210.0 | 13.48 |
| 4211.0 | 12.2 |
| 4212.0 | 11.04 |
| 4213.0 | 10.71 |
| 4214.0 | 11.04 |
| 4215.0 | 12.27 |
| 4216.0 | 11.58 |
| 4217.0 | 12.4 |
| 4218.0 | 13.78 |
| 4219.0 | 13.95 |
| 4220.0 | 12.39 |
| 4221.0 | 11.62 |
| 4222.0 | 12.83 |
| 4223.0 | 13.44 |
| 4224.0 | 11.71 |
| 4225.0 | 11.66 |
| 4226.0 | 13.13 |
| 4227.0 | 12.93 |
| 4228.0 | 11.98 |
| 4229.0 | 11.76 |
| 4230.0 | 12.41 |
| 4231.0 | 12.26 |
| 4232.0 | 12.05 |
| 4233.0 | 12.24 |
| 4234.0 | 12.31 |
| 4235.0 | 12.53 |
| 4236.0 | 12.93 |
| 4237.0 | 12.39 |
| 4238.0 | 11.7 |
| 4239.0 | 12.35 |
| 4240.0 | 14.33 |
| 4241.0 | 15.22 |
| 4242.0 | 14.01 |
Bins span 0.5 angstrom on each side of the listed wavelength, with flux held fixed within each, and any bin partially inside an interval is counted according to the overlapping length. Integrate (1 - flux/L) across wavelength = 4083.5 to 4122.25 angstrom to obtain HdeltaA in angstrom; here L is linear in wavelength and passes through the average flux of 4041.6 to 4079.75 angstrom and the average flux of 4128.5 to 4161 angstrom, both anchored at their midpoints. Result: 7.6 angstrom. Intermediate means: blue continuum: 11.9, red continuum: 12.6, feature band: 9.85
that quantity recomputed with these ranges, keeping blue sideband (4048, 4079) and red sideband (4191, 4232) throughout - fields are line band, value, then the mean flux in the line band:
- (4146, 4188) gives -0.94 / 12.4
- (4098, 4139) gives 5.94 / 10.2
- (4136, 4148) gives -0.85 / 12.9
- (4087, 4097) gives 0.68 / 11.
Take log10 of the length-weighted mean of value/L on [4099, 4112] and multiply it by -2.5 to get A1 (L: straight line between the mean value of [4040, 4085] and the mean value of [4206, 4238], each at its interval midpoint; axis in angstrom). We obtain 0.40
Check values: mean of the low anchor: 11.9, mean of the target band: 8.33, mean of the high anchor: 12.4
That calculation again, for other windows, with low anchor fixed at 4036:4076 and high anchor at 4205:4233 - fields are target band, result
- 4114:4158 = 0.02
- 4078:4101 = 0.12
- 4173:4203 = 0.03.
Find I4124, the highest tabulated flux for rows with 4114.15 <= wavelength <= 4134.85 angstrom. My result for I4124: 12.72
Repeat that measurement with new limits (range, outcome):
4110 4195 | 14.85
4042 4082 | 14.05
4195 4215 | 13.52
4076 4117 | 12.64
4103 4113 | 10.32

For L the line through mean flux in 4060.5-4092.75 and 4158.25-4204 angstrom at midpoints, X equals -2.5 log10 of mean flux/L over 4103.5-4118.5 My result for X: 0.27 mag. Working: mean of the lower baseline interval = 11.4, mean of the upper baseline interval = 12.2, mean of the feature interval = 9.1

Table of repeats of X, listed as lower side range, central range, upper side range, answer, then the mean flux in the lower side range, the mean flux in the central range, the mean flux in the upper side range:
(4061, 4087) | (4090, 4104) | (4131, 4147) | 0.21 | 11.4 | 9.75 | 12.6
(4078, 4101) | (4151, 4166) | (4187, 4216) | -0.09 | 10.9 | 12.7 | 12.2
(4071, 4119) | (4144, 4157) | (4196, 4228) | -0.14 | 10.2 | 12.8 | 12.3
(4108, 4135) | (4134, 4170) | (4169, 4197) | -0.10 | 10.8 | 12.7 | 12.3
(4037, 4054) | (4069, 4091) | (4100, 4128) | -0.01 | 12.7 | 11.2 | 9.65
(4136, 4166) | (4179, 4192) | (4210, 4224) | 0.00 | 12.7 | 12.5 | 12.3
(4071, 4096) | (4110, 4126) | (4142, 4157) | 0.17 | 11.2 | 10.4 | 12.9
